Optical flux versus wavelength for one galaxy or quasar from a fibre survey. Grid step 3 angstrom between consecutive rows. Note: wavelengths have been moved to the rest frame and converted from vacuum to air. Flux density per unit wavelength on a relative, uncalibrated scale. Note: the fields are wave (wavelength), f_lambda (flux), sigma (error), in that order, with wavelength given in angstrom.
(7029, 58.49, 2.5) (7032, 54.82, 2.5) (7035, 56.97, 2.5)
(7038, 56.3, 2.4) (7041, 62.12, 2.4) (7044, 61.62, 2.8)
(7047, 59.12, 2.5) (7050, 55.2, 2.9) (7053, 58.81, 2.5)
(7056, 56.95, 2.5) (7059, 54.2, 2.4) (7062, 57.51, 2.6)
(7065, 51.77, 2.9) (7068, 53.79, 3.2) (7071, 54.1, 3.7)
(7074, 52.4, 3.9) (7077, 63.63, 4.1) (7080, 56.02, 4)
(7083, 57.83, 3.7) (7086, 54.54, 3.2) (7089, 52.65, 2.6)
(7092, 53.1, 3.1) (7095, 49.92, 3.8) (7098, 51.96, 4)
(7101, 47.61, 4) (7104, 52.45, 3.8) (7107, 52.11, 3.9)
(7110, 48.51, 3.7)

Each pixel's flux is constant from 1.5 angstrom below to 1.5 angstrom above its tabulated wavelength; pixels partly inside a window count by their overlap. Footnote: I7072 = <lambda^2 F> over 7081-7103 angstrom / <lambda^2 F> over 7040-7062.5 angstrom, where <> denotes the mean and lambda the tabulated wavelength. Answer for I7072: 0.9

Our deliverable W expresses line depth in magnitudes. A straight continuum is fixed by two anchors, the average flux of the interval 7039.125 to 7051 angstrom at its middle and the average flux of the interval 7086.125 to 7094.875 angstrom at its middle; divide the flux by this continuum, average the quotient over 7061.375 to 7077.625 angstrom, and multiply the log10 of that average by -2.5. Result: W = 0.02 mag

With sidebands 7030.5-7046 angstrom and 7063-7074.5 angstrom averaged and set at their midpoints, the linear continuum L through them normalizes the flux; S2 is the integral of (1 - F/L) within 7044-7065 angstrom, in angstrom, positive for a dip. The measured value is -0.5 angstrom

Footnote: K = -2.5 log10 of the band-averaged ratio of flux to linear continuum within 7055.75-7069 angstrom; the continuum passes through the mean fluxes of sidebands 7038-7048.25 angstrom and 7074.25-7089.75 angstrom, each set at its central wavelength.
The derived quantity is 0.07 mag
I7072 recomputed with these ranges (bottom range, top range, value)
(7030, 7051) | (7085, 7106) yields 0.90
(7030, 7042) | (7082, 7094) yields 0.96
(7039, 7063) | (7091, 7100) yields 0.89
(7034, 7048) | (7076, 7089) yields 0.98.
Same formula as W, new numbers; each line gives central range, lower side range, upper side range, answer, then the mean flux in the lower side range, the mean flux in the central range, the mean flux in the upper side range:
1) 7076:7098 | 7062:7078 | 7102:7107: -0.029 mag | 55.1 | 55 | 51.9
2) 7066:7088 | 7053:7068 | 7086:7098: -0.043 mag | 55.3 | 55.9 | 52.2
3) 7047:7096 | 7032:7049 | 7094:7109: -0.013 mag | 58.7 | 55.3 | 50.8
